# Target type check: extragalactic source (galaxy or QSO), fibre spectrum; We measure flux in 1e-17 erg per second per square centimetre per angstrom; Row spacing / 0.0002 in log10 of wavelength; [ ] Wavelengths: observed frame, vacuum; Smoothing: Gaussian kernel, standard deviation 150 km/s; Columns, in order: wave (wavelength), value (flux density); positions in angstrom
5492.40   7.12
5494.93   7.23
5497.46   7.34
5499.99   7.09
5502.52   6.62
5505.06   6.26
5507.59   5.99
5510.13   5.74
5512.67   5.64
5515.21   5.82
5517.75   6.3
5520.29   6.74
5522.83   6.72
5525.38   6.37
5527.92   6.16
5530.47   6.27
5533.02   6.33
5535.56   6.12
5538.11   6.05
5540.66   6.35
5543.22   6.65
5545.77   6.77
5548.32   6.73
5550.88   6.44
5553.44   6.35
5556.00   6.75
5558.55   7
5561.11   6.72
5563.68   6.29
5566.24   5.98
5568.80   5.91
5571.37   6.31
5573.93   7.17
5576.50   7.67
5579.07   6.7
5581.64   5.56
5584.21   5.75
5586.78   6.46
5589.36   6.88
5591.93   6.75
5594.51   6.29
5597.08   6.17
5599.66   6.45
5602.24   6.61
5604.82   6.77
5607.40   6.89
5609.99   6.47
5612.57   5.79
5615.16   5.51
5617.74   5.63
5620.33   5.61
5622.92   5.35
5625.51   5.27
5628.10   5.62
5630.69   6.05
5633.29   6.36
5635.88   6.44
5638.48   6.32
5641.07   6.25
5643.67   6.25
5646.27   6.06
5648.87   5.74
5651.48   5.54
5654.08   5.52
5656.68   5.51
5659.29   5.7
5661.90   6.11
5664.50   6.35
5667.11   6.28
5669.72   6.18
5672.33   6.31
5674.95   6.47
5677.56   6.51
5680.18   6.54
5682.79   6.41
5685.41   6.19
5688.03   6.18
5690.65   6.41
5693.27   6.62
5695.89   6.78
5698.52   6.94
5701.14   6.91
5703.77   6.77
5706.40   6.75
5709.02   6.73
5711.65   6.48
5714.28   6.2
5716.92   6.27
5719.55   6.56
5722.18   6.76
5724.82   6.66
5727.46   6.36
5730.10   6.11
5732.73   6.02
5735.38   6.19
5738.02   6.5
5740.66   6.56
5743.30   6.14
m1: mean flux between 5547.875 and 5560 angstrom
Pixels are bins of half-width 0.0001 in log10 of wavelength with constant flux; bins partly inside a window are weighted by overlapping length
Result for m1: 6.65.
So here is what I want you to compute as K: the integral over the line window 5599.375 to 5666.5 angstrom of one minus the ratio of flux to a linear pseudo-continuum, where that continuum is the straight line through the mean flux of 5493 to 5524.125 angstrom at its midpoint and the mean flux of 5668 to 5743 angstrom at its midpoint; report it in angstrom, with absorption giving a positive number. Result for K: 4.9 angstrom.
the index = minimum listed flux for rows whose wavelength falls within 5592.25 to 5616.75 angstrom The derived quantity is 5.51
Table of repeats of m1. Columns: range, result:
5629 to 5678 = 6.09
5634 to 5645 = 6.32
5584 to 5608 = 6.53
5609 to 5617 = 5.89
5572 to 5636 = 6.25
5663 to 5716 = 6.5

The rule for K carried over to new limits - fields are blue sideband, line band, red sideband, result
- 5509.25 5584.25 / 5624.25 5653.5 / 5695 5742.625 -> 2.18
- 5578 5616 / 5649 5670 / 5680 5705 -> 2.00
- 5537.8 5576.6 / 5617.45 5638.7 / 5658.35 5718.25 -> 2.15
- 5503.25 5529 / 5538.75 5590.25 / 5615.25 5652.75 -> -3.86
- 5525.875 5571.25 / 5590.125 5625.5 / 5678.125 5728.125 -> 1.68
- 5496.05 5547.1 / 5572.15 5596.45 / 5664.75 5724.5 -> -0.54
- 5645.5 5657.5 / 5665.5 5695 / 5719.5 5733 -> -2.08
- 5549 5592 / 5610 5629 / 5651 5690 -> 2.18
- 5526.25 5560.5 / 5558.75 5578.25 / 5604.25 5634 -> -1.01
